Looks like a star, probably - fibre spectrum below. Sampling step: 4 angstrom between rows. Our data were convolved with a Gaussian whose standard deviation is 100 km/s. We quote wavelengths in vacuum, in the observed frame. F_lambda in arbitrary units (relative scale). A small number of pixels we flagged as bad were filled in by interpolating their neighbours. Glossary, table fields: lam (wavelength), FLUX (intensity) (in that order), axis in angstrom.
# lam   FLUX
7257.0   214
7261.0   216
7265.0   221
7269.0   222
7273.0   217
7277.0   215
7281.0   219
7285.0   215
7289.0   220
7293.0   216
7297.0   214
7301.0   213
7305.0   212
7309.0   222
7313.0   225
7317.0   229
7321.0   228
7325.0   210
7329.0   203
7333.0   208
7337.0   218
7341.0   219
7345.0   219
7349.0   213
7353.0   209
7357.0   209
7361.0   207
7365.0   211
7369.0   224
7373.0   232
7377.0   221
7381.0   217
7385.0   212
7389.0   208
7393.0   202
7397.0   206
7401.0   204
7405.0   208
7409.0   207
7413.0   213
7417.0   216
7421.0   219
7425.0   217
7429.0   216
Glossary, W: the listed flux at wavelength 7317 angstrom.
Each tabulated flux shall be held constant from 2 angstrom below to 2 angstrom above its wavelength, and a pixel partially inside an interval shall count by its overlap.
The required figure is 229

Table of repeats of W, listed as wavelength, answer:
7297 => 214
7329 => 203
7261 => 216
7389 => 208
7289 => 220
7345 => 219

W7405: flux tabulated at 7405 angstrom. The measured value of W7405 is 208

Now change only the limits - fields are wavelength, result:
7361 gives 207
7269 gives 222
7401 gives 204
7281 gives 219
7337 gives 218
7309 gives 222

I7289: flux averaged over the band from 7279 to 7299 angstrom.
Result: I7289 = 217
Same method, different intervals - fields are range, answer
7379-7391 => 212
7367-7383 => 224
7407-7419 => 212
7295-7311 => 215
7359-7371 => 214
